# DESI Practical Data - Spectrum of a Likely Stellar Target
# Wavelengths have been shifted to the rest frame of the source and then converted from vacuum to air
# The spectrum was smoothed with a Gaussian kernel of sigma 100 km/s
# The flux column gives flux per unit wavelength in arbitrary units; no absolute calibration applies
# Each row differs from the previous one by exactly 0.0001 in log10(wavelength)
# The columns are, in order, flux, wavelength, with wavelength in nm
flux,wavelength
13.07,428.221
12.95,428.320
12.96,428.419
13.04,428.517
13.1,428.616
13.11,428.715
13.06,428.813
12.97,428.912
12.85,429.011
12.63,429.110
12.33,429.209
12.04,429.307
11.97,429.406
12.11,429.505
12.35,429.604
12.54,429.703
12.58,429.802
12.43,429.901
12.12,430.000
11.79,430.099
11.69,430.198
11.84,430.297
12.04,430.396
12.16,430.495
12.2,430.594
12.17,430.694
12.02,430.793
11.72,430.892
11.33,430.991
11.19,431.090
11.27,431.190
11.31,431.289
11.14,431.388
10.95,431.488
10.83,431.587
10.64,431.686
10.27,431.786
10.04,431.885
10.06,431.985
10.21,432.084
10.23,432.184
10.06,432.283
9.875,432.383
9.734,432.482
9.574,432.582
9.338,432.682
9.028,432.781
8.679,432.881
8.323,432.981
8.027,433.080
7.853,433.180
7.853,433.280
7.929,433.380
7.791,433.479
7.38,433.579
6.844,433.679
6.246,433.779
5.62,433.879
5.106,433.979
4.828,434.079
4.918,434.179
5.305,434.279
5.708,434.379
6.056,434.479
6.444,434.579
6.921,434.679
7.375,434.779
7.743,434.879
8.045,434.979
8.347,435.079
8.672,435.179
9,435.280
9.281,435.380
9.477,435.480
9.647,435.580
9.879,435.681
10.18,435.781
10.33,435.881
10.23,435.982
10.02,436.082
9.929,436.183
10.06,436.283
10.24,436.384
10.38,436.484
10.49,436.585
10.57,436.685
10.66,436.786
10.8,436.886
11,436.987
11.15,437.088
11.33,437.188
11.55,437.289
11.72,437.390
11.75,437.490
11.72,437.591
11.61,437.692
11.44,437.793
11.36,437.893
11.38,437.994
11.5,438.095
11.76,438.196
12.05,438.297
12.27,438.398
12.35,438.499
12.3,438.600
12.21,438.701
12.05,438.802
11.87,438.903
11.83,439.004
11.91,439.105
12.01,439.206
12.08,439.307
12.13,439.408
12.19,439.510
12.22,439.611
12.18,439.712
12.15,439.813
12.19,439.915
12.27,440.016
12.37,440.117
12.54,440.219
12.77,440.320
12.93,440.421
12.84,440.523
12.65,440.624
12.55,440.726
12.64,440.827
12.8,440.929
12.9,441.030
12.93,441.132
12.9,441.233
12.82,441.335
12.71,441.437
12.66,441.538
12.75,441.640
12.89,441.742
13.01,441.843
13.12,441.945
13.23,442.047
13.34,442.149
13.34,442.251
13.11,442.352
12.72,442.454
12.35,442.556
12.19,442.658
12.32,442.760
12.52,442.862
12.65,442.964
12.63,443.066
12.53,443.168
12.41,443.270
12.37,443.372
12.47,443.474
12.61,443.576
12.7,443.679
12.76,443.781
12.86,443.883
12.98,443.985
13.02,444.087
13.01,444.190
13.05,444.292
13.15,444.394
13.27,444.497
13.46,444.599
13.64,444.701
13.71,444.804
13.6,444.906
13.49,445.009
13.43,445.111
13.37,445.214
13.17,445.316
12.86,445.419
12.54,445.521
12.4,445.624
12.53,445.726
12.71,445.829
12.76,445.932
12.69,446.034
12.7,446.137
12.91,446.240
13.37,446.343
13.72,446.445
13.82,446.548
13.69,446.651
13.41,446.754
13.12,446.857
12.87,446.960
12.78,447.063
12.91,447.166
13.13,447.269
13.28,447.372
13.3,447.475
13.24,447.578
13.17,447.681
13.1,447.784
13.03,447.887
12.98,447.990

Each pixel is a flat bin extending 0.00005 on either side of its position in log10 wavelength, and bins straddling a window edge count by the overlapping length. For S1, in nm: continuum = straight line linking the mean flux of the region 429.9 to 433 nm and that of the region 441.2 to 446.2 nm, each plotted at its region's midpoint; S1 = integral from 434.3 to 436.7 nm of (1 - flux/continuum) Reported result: 0.55 nm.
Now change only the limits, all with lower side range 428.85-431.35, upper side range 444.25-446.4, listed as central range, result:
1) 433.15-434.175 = 0.471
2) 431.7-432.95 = 0.251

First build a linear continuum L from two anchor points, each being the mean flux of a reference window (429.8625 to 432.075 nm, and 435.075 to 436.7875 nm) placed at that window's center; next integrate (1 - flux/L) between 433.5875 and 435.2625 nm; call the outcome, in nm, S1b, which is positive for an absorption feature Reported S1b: 0.61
